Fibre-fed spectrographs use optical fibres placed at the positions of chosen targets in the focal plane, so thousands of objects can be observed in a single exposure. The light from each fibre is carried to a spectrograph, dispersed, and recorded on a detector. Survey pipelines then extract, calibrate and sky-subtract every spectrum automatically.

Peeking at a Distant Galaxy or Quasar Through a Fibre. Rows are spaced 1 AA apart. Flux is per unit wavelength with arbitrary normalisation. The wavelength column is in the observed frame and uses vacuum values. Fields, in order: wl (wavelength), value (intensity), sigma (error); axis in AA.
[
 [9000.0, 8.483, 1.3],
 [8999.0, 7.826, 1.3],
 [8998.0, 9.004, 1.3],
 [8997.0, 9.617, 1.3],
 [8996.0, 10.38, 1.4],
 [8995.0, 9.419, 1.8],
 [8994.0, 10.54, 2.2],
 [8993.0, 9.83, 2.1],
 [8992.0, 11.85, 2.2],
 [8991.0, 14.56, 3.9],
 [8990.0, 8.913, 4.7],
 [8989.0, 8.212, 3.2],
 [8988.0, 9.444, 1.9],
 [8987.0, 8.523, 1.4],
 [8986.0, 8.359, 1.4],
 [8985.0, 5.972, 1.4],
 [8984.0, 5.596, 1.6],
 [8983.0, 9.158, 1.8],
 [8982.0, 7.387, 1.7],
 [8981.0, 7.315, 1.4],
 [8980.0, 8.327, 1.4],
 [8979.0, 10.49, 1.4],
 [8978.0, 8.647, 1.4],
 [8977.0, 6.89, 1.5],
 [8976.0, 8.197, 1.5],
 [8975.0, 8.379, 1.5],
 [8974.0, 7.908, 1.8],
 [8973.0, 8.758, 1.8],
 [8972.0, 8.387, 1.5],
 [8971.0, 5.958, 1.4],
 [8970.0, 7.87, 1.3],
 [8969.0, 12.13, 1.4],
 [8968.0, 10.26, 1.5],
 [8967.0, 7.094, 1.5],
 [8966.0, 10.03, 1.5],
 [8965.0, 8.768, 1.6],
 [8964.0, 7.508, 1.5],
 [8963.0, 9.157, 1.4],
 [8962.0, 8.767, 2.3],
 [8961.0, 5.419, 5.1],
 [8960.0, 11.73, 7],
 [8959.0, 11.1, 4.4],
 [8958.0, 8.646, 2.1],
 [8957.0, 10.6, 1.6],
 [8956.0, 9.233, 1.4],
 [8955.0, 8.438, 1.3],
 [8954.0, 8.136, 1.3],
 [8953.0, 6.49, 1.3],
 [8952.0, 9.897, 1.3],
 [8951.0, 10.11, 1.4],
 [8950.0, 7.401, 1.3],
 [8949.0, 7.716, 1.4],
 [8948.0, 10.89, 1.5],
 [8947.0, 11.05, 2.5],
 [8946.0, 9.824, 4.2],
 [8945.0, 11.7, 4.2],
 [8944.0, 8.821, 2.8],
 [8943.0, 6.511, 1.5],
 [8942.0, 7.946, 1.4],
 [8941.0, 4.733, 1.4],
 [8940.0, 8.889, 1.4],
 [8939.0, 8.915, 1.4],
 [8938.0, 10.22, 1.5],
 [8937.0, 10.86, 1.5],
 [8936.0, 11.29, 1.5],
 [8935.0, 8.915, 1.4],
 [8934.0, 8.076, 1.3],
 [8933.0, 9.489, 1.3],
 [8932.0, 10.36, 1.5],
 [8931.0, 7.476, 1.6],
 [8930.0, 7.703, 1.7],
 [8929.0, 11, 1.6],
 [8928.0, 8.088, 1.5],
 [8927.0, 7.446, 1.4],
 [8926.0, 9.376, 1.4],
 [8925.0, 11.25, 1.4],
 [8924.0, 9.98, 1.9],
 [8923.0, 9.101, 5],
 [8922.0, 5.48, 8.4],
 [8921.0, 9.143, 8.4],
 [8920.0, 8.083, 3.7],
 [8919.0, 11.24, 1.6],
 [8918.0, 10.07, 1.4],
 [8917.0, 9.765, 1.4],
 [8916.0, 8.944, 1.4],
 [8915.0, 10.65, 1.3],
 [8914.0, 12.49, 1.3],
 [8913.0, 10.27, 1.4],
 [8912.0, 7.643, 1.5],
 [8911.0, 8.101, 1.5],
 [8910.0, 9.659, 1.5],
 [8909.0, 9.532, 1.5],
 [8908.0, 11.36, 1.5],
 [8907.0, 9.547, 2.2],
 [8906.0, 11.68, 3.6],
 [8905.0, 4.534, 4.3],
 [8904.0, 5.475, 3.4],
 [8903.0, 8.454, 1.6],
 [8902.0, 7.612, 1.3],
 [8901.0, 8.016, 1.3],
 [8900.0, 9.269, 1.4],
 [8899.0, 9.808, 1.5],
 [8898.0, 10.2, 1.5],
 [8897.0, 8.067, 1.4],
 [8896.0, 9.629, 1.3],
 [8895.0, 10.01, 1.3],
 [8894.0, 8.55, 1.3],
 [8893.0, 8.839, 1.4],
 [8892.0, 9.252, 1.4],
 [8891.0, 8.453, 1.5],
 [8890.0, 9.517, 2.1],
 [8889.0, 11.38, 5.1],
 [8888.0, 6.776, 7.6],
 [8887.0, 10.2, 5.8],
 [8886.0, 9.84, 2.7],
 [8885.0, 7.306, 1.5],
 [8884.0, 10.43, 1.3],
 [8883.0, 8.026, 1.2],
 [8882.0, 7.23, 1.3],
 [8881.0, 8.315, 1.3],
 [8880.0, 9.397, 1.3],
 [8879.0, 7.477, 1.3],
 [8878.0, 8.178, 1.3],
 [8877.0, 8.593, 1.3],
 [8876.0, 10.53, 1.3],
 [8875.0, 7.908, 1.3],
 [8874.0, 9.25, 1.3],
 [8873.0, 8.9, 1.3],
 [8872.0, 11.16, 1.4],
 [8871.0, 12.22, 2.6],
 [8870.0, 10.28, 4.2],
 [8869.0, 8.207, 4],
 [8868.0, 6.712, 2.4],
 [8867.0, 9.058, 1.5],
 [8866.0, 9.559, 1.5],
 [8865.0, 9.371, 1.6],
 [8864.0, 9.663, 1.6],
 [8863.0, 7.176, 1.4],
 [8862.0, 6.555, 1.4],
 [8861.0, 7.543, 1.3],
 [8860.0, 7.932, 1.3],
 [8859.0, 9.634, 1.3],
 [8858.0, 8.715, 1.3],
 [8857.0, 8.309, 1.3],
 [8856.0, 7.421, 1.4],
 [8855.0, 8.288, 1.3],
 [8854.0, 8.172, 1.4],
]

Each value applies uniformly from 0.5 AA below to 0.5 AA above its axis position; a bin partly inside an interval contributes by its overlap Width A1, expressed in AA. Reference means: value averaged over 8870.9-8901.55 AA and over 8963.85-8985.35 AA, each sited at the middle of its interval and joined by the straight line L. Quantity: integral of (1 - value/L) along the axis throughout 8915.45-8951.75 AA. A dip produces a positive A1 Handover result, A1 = -2.0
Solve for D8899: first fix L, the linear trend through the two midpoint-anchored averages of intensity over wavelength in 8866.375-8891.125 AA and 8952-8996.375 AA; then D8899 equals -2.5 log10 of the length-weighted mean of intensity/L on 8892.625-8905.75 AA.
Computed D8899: 0.07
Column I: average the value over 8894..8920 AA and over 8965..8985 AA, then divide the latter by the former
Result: 0.90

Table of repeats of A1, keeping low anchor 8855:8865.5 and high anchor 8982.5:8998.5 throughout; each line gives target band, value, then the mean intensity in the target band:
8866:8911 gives -2.65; 8.97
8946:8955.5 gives 0.05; 8.95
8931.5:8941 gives -0.57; 9.41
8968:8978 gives 0.86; 8.39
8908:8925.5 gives -1.68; 9.55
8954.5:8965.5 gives 0.05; 9.03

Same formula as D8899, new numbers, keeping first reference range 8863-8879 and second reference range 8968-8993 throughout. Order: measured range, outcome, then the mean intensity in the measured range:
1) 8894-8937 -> -0.02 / 9.16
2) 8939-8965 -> 0.00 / 8.83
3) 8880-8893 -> 0.02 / 8.91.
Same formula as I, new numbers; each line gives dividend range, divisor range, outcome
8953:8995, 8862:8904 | 0.99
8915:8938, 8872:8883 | 1.07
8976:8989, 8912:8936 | 0.86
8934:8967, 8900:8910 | 1.05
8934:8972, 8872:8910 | 1.01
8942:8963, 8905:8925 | 0.95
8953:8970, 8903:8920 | 0.97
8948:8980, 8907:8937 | 0.93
